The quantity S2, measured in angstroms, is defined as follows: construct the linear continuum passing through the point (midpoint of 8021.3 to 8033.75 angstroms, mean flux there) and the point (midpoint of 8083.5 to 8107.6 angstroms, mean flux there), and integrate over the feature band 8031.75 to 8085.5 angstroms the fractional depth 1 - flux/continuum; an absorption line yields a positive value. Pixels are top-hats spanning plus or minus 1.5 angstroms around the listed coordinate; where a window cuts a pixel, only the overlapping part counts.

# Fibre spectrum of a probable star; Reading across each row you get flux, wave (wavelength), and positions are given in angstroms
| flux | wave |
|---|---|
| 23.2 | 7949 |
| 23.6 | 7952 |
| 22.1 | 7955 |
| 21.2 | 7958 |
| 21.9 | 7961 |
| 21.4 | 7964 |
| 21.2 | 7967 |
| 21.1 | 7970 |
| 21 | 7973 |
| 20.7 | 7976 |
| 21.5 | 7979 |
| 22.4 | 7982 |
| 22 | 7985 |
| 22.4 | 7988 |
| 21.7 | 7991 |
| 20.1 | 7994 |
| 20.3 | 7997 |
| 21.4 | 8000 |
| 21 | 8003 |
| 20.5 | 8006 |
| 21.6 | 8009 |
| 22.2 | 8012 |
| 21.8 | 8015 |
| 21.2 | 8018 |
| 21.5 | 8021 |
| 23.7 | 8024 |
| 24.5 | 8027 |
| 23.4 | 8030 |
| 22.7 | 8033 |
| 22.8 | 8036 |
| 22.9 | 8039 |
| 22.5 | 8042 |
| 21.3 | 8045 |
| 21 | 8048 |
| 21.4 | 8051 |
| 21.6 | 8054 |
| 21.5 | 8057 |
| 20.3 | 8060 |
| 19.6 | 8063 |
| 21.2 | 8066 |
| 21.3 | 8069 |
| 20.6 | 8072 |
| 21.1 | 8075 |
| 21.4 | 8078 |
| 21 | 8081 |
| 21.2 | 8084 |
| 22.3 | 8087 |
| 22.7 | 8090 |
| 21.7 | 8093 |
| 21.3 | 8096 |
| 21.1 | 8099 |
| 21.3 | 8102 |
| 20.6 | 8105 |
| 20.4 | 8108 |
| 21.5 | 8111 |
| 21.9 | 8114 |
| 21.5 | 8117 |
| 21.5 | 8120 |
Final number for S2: 2.7 angstroms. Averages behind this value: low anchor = 23.4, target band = 21.4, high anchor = 21.5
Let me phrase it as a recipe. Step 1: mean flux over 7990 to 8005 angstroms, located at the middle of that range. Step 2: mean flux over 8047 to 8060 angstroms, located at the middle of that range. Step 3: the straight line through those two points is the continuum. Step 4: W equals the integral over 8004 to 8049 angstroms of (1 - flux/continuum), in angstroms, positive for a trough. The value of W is -2.5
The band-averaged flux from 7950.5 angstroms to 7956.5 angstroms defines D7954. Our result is 22.9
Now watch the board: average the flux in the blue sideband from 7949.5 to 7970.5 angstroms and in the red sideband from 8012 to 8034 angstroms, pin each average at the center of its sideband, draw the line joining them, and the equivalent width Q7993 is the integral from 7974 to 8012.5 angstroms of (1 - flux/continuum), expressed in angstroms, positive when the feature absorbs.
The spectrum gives 1.63 angstroms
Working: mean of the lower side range 21.9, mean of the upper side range 22.7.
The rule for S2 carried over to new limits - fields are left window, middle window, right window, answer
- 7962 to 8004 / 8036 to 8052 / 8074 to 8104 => -0.4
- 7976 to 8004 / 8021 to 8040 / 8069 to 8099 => -1.6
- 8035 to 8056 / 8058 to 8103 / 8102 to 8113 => 0.3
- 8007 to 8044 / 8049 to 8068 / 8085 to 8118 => 1.0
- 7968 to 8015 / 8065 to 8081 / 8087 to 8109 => 0.2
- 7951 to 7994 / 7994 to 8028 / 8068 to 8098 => -0.1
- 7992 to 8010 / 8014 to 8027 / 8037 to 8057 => -0.7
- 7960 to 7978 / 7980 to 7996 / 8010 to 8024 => -0.1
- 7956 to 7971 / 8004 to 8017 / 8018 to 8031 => 0.7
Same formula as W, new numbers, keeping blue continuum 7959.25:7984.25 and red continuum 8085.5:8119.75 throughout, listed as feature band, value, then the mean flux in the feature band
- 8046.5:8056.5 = 0.0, 21.4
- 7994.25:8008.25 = 0.4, 20.8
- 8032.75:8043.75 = -0.6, 22.7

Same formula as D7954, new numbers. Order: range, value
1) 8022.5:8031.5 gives 23.9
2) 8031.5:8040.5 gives 22.8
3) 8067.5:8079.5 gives 21.1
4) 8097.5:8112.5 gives 21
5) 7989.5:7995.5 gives 20.9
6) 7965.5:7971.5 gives 21.2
